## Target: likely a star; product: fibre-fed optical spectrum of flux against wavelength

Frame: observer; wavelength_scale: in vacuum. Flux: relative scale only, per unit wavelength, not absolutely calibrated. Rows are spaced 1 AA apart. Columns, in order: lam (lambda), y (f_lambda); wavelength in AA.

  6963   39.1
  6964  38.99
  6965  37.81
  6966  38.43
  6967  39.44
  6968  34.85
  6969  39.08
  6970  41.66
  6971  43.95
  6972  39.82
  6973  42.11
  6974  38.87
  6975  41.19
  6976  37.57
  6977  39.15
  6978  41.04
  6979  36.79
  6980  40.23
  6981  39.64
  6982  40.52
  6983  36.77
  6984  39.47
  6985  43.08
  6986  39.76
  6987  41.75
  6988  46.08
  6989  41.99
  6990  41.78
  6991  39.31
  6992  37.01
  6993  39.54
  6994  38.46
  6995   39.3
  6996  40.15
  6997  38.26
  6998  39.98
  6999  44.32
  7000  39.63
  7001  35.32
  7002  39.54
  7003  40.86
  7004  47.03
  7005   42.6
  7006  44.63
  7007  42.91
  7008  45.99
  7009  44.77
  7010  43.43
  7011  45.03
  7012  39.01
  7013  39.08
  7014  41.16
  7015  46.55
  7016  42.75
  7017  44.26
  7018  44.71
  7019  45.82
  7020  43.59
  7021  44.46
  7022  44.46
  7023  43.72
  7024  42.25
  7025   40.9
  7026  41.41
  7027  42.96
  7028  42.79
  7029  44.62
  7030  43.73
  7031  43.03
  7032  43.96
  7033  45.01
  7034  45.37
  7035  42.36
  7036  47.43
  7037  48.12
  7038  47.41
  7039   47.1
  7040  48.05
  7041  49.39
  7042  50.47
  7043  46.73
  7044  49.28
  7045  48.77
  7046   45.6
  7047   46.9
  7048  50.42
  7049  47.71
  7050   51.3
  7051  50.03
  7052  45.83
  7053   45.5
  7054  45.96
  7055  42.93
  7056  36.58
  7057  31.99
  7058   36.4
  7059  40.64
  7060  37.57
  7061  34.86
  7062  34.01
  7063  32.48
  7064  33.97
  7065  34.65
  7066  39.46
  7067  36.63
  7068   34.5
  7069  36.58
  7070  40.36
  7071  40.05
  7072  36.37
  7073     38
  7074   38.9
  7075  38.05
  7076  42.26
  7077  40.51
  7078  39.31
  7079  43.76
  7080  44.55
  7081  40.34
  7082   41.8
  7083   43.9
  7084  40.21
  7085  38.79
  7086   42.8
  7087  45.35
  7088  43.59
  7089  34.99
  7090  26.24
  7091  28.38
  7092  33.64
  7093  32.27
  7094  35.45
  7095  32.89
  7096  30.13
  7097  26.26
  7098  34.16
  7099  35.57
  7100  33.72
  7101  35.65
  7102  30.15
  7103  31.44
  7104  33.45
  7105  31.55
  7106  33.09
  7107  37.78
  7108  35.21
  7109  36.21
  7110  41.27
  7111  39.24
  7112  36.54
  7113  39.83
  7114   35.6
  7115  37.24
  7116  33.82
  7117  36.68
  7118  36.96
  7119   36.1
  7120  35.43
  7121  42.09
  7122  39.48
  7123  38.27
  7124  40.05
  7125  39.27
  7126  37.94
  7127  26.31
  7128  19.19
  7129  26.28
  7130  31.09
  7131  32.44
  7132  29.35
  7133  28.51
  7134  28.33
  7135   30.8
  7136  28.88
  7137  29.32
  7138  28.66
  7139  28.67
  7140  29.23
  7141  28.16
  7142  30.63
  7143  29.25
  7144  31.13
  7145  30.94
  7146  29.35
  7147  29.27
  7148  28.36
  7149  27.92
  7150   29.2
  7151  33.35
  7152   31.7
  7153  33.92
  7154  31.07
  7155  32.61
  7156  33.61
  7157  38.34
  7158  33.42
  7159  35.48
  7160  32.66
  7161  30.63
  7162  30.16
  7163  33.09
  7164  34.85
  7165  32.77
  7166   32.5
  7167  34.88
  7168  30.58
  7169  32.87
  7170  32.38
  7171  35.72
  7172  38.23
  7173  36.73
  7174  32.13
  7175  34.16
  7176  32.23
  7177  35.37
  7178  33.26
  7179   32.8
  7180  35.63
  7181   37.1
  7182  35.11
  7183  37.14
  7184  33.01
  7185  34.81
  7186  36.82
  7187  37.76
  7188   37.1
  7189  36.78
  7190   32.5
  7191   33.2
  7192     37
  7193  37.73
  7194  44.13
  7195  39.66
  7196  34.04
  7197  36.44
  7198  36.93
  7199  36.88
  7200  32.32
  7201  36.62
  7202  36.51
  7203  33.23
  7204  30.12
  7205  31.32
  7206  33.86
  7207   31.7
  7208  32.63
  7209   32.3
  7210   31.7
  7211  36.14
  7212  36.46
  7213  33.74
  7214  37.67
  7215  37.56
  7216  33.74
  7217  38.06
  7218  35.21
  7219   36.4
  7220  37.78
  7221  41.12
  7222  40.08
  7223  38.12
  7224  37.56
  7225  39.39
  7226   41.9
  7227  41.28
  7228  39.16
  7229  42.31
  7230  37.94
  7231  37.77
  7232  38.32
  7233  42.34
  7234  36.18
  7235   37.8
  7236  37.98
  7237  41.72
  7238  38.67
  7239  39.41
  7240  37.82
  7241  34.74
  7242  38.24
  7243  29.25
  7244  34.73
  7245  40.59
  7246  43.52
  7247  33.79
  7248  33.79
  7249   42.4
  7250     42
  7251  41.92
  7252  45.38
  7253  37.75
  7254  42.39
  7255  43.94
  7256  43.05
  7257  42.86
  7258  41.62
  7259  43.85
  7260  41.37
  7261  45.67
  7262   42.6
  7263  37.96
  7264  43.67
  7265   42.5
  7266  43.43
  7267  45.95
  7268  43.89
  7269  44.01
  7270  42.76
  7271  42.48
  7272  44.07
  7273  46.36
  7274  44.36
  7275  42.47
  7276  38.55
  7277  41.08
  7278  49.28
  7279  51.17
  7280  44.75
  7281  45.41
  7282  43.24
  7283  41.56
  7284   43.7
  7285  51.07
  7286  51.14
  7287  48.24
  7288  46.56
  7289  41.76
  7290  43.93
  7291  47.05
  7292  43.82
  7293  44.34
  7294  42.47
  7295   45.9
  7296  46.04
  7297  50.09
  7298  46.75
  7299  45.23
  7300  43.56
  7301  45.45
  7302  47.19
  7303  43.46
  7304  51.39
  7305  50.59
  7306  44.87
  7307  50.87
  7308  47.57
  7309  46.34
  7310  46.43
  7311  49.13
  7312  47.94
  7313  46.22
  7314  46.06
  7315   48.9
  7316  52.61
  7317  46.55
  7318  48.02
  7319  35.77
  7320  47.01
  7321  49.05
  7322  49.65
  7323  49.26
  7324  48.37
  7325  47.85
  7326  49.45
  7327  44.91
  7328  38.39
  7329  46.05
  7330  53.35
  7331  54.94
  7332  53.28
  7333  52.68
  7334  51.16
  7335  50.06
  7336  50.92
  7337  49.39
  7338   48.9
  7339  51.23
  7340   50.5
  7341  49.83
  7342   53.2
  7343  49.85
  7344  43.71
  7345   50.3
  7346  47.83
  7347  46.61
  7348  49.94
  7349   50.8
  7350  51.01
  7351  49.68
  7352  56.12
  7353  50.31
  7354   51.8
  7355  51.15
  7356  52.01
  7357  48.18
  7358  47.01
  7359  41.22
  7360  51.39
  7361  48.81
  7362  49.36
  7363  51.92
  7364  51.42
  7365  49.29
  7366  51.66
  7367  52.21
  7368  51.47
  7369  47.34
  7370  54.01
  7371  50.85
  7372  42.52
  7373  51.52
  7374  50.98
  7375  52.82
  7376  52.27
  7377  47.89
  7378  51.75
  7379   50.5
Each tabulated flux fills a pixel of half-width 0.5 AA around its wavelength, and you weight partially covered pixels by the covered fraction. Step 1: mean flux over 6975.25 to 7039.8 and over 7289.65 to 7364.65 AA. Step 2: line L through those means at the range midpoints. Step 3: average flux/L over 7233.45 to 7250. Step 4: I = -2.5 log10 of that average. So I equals 0.23 mag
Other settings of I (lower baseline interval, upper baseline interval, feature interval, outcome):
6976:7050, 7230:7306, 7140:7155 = 0.38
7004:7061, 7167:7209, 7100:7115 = 0.12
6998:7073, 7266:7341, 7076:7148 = 0.26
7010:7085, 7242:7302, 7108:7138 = 0.24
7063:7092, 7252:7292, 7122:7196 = 0.23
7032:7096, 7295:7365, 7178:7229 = 0.24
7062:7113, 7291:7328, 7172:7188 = 0.17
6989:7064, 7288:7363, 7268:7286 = 0.06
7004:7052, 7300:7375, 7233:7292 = 0.14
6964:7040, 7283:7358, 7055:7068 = 0.19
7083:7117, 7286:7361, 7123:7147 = 0.23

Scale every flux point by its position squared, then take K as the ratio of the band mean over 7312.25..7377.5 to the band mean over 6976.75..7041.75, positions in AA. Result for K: 1.27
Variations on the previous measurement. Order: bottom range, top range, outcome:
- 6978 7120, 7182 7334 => 1.10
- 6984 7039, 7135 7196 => 0.81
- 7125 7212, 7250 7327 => 1.42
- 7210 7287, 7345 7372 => 1.26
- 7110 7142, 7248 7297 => 1.38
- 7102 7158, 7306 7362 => 1.57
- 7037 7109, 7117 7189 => 0.86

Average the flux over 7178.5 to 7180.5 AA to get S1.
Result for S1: 34.2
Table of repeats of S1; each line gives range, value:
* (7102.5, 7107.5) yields 33.5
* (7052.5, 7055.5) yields 44.8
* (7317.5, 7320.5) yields 43.6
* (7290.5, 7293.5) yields 45.1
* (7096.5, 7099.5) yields 32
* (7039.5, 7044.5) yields 48.8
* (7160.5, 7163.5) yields 31.3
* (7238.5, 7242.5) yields 37.6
